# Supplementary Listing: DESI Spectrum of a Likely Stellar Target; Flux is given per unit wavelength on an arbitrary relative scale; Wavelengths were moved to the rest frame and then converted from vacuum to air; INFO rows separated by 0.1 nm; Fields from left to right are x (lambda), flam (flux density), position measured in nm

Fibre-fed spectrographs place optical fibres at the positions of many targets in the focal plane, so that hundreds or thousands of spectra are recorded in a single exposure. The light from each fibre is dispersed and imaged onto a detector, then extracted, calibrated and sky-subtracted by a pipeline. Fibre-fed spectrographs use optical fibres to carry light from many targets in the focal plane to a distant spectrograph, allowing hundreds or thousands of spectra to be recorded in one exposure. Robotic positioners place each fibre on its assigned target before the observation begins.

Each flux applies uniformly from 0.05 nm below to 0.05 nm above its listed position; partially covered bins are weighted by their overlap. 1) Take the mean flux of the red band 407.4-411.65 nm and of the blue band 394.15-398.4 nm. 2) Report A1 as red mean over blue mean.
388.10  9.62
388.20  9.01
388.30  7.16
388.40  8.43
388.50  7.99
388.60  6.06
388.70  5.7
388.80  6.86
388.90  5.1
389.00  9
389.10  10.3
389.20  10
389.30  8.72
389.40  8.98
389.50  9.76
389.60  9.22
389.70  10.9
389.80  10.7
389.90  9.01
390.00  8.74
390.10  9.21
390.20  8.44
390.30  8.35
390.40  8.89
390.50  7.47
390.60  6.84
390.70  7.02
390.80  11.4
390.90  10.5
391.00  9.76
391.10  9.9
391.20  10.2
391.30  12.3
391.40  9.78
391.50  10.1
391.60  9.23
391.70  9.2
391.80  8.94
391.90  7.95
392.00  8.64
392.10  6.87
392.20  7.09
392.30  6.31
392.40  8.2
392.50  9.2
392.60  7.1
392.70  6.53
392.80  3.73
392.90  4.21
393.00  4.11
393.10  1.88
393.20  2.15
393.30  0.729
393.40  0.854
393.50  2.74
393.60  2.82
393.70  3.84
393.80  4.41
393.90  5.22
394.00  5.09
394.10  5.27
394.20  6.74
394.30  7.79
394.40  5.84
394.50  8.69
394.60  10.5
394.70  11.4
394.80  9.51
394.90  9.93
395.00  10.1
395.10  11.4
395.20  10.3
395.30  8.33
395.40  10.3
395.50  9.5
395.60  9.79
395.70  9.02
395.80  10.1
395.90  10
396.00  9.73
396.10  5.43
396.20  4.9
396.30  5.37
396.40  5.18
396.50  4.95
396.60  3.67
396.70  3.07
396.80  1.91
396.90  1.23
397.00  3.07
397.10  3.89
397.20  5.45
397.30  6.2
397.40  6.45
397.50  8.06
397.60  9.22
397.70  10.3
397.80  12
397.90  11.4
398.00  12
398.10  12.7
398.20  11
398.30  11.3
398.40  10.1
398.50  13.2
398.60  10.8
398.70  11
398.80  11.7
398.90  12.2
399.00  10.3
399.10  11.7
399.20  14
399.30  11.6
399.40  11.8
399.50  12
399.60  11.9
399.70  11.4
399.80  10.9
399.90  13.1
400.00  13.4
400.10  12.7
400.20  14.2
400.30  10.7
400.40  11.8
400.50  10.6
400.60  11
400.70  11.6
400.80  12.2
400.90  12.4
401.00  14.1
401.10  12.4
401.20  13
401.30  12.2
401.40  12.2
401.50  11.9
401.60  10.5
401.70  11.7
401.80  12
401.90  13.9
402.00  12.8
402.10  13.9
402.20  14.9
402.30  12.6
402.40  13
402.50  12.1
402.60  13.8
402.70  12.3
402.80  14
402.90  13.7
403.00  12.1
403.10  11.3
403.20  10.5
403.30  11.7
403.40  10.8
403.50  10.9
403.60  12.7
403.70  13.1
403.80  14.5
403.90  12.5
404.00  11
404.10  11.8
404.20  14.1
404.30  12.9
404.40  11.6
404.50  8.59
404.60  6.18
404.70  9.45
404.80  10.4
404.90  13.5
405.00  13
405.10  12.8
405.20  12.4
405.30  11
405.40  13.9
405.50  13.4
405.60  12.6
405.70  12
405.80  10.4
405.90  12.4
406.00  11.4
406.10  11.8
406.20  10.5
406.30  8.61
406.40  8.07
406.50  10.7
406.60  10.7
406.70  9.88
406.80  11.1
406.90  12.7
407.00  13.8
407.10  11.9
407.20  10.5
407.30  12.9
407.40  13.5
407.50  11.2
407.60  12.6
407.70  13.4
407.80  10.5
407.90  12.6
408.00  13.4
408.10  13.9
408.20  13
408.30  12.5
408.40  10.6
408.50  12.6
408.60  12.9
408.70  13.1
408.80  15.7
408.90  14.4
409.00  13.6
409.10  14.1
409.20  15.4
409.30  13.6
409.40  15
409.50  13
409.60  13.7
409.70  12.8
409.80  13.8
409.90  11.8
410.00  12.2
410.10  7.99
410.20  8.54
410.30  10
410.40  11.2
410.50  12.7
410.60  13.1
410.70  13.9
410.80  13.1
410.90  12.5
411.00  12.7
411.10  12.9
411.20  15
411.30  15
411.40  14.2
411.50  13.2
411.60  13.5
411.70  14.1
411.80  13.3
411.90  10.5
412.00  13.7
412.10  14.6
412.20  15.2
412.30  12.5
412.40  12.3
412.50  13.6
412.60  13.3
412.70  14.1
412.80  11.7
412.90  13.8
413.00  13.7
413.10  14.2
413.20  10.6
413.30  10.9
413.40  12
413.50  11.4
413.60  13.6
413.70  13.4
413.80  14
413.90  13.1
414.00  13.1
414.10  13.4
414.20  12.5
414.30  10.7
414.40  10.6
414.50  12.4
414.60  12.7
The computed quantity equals 1.60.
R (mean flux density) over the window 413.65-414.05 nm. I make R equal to 13.4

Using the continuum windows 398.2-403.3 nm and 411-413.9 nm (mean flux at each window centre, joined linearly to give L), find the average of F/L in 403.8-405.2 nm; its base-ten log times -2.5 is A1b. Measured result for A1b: 0.09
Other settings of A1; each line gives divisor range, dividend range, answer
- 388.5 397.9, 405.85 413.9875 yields 1.69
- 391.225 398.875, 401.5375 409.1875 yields 1.62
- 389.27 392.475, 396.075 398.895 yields 0.86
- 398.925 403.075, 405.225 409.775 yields 1.00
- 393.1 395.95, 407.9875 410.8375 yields 1.80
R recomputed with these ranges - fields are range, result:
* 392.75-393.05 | 4.02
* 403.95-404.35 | 12.5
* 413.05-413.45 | 11.9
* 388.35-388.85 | 7.01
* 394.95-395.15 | 10.8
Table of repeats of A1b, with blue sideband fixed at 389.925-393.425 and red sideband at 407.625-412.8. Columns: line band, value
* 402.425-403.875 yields -0.14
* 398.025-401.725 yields -0.20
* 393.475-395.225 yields 0.15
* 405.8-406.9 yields 0.12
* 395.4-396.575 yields 0.15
